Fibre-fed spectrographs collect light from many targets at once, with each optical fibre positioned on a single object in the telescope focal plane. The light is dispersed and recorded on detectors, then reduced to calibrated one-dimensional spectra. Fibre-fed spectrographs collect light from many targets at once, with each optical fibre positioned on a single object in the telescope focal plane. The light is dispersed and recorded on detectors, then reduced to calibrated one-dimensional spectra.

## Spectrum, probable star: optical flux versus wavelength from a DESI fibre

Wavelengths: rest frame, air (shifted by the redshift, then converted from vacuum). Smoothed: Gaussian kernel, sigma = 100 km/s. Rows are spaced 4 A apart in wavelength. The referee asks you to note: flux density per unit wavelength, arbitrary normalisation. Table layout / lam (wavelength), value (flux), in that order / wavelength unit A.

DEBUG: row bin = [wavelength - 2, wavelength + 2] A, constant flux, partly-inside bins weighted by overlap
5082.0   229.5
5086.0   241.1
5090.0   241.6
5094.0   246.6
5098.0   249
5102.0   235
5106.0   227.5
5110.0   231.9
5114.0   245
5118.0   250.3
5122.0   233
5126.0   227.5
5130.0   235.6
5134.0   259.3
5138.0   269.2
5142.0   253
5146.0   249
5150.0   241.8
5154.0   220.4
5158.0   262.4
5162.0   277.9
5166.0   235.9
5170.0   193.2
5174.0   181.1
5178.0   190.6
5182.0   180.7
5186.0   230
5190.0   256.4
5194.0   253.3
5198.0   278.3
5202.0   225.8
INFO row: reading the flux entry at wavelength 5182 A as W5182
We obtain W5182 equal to 180.7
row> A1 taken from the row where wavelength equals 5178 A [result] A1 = 190.6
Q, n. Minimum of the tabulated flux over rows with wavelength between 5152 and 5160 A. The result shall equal 220.4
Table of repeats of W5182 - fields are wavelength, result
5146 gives 249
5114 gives 245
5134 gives 259.3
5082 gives 229.5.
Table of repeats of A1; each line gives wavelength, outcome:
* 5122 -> 233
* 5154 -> 220.4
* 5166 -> 235.9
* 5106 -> 227.5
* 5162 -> 277.9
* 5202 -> 225.8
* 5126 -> 227.5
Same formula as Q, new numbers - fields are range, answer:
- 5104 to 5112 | 227.5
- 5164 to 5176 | 181.1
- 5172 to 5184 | 180.7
